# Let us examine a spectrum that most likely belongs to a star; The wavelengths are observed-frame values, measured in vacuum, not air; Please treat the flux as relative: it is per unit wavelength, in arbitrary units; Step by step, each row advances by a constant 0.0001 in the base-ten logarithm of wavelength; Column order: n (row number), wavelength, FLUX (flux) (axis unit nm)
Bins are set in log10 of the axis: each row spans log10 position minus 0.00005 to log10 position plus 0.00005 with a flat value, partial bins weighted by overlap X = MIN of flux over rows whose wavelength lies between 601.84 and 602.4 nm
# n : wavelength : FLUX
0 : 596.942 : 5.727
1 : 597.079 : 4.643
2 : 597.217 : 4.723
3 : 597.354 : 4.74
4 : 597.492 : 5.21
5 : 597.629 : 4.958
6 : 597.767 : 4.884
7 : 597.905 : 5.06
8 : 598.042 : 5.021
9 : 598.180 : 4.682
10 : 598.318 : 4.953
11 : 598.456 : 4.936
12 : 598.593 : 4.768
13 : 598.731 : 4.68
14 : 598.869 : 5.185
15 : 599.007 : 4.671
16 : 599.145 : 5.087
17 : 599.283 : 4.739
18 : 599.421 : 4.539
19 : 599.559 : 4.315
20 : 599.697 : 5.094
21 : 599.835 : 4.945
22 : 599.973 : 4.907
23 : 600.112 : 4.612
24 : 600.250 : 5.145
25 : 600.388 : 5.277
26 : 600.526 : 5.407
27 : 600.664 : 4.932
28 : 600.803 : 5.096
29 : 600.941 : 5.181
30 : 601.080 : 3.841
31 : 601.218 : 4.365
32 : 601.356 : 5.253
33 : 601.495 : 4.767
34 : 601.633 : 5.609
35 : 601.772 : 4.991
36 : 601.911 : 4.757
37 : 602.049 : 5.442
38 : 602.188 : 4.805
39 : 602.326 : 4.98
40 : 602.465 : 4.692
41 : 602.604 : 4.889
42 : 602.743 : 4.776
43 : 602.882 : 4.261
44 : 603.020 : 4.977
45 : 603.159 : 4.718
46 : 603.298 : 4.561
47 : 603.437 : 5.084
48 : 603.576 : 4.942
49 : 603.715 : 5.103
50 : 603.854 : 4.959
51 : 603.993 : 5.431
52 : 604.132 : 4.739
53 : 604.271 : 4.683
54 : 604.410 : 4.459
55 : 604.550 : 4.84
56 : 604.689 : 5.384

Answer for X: 4.757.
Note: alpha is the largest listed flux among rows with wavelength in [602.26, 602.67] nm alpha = 4.98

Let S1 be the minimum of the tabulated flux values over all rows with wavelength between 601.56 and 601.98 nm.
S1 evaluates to 4.757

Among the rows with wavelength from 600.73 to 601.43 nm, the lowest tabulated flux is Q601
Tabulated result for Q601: 3.841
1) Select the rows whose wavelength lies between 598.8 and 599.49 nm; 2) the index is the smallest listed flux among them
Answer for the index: 4.539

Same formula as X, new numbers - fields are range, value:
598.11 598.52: 4.682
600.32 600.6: 5.277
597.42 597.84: 4.884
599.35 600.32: 4.315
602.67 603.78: 4.261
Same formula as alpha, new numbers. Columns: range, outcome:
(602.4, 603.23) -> 4.977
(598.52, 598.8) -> 4.768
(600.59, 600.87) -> 5.096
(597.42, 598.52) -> 5.21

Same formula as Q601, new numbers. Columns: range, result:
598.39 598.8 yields 4.68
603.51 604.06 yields 4.942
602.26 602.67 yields 4.692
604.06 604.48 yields 4.459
